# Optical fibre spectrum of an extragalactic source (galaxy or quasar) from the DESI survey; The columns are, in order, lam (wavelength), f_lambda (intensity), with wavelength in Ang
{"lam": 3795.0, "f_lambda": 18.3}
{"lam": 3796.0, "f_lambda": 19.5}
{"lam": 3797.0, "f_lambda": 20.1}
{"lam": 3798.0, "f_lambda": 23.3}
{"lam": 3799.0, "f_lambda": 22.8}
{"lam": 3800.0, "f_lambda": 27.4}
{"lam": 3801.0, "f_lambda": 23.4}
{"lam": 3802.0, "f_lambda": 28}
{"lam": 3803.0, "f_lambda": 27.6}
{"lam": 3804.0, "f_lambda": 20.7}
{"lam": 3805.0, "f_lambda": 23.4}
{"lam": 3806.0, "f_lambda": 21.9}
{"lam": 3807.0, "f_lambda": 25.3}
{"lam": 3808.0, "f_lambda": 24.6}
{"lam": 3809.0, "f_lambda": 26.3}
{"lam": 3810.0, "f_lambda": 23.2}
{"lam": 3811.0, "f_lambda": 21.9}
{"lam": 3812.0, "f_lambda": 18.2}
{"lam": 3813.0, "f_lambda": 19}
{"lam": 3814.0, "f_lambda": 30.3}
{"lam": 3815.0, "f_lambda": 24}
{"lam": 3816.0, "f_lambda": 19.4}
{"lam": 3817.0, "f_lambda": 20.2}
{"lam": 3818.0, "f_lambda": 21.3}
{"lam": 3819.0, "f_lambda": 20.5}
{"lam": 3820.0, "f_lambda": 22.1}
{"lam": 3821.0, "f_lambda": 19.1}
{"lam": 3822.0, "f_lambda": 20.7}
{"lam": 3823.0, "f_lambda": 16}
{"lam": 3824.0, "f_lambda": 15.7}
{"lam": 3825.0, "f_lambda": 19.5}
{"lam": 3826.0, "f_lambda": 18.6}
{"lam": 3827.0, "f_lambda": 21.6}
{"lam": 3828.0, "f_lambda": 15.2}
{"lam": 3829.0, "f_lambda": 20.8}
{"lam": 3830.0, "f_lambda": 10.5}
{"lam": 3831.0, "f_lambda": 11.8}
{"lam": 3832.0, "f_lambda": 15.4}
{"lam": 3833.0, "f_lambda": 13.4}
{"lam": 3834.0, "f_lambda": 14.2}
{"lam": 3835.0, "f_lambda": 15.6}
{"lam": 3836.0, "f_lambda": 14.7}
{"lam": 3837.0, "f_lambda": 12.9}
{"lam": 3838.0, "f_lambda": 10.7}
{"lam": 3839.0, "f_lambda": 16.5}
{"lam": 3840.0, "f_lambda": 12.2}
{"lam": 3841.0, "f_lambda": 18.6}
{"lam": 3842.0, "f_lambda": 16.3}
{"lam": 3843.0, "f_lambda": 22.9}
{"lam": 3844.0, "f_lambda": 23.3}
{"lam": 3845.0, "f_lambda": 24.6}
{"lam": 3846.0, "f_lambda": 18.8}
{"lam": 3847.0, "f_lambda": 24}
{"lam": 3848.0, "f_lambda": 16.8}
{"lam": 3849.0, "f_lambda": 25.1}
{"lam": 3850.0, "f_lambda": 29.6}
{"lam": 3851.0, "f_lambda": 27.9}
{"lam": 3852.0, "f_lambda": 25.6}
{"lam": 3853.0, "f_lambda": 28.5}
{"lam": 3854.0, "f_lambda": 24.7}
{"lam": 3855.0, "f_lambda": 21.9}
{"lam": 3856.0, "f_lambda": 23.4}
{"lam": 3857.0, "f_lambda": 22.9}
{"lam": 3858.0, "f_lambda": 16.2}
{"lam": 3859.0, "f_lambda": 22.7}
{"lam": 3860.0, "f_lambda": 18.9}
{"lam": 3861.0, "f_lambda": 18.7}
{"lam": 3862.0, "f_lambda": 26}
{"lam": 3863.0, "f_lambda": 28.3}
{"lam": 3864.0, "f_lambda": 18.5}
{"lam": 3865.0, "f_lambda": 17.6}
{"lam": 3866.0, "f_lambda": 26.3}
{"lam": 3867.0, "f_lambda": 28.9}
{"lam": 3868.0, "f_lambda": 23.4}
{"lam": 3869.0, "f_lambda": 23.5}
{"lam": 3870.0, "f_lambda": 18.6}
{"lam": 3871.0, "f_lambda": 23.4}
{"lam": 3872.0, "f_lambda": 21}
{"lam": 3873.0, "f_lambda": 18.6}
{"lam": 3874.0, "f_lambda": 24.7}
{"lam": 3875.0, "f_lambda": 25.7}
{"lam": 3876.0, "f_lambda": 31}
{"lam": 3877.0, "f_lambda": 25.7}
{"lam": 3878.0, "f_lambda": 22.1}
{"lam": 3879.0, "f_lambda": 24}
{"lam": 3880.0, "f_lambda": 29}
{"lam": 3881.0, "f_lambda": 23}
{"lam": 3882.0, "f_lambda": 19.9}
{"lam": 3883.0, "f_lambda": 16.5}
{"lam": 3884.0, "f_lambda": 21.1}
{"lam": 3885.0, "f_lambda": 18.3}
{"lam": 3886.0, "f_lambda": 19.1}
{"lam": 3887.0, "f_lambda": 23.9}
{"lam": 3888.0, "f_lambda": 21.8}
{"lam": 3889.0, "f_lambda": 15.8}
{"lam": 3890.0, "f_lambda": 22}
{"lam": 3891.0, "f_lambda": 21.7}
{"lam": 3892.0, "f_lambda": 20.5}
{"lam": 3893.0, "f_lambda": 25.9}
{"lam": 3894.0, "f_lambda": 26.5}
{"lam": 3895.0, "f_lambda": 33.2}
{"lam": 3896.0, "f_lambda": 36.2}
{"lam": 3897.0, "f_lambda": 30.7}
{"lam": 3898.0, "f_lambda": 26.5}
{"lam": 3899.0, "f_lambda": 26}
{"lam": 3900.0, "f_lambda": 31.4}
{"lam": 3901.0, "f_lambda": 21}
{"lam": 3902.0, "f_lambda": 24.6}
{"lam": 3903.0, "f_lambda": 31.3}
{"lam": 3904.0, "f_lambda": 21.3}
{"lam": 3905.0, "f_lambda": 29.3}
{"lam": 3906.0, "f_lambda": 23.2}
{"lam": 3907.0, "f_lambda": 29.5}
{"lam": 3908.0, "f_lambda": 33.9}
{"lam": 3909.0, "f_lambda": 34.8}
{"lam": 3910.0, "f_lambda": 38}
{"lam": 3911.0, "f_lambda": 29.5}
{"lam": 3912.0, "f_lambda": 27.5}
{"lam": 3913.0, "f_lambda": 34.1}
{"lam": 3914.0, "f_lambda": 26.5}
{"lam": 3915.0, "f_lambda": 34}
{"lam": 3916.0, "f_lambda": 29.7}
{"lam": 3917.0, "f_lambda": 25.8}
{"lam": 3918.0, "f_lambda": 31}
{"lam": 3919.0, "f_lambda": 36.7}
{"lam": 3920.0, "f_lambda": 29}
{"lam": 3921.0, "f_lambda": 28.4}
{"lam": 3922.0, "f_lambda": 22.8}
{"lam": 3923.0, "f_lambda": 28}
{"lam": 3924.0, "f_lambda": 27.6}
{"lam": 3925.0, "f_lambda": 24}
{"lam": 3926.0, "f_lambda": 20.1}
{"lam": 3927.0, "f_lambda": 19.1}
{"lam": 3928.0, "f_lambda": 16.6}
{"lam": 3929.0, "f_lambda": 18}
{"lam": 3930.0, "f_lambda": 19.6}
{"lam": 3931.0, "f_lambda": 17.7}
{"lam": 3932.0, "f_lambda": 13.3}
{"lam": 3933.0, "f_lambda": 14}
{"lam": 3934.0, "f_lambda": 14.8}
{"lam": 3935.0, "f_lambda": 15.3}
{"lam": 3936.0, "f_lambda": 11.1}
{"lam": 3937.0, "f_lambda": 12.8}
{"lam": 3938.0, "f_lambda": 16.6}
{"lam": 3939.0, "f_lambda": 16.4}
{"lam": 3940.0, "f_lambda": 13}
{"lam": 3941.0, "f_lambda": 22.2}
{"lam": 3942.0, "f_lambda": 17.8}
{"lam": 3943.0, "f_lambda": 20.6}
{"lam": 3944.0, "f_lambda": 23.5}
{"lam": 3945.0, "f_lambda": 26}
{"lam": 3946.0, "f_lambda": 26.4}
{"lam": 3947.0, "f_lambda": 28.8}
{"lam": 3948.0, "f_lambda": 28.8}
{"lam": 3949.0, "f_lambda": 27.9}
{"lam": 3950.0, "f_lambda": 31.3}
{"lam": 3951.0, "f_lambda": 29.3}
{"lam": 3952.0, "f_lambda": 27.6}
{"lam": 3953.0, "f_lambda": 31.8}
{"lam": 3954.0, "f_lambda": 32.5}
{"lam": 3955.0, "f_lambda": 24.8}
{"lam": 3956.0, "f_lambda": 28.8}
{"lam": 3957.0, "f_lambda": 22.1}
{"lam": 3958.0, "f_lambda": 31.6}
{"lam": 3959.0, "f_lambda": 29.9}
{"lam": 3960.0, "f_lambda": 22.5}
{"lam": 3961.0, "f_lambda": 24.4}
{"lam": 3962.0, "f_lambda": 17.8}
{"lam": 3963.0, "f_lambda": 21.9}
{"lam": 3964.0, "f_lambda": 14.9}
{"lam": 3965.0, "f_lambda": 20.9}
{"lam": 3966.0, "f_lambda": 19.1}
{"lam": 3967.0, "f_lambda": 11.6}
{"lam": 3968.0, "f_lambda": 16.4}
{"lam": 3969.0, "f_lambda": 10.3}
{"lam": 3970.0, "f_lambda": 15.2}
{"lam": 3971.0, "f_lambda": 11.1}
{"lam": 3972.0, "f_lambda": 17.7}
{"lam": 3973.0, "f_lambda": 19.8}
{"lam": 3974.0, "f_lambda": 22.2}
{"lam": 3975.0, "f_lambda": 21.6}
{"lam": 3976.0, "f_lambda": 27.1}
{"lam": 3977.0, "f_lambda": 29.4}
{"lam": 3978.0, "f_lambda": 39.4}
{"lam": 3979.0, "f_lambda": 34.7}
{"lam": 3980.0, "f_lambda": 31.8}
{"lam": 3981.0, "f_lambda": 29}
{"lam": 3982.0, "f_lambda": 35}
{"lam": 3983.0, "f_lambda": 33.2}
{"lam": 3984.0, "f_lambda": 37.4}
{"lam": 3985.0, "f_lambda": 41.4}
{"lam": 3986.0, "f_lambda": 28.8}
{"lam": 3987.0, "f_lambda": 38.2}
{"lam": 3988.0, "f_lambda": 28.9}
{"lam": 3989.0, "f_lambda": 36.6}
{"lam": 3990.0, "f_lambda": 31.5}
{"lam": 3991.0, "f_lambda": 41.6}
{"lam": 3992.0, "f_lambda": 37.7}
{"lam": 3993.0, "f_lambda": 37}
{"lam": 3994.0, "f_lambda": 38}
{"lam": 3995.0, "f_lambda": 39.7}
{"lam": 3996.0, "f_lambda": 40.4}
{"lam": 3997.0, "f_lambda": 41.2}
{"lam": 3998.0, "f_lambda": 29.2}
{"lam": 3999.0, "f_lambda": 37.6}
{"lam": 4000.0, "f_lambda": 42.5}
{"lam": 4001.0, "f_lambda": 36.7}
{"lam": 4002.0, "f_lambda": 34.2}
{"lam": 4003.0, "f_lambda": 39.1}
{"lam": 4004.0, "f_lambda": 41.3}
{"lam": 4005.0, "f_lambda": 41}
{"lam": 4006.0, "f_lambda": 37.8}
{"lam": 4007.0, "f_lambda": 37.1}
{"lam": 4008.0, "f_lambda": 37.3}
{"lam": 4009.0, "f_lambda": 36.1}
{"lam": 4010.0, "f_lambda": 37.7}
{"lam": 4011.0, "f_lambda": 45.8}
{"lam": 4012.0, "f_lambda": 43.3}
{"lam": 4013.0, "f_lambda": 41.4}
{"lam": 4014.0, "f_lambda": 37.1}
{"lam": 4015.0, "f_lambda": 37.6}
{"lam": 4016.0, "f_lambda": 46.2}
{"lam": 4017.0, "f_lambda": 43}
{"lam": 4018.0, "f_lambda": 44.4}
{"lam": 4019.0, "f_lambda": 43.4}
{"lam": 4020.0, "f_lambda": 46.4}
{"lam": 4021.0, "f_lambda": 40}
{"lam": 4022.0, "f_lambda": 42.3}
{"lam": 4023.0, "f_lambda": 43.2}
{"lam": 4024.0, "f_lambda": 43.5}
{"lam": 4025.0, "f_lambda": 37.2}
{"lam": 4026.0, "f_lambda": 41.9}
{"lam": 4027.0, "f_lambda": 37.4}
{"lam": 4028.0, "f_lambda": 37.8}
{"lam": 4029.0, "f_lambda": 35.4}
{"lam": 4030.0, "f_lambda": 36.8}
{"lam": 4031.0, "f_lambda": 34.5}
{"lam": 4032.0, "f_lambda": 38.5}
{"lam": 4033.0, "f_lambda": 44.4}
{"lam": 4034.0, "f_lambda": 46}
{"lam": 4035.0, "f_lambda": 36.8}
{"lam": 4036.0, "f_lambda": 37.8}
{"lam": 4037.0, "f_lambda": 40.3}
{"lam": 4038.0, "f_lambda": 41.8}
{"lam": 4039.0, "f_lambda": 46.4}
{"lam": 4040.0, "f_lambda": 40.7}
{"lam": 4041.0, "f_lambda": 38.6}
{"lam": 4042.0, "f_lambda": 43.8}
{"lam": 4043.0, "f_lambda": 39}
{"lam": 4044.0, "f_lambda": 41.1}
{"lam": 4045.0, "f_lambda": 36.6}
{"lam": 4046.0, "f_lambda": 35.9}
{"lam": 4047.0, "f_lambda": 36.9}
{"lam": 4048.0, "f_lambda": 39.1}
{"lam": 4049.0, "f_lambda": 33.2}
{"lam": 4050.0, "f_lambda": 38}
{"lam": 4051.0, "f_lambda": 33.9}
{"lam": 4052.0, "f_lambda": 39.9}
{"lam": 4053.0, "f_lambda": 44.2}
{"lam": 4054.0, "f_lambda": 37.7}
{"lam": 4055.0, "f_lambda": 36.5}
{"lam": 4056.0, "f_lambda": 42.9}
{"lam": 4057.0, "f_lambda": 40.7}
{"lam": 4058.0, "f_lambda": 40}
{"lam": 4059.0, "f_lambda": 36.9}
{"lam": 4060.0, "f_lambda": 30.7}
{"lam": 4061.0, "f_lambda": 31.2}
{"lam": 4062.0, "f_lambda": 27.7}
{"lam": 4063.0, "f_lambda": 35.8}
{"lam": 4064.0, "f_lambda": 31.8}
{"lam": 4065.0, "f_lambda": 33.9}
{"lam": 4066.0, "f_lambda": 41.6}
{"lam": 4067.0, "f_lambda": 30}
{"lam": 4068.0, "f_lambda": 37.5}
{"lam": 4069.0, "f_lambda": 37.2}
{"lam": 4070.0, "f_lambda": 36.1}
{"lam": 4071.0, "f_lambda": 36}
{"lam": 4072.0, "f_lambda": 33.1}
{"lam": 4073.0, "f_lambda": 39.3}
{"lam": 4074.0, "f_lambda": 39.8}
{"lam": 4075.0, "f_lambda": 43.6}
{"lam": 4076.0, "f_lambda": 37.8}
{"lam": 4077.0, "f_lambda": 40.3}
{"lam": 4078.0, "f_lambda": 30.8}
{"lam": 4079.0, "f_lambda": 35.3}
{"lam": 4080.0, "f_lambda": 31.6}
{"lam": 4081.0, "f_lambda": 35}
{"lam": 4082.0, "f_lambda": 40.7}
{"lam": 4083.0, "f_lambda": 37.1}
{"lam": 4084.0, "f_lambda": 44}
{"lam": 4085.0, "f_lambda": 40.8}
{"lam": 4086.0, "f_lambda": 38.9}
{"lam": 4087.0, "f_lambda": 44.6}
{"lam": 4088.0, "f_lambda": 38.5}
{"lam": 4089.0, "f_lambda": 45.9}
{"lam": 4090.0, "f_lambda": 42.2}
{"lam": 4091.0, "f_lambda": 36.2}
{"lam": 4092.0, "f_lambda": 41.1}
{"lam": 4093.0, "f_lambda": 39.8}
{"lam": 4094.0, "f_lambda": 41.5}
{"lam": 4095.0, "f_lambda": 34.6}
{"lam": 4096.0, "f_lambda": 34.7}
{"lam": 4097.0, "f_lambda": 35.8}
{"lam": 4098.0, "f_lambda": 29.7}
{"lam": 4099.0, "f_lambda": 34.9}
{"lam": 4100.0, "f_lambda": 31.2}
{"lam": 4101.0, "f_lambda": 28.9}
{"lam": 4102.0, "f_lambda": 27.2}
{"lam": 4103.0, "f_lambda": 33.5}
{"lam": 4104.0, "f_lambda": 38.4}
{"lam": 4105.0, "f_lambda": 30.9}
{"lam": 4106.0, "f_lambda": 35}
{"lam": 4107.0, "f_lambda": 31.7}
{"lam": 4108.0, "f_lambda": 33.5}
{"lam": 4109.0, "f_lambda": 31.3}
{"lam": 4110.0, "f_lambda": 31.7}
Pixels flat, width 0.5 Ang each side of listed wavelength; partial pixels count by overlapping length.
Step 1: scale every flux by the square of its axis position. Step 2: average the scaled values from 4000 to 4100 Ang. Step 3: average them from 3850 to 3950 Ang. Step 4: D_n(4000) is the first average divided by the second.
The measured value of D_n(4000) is 1.7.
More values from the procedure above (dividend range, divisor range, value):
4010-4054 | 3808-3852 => 2.29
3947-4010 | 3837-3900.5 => 1.39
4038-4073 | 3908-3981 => 1.66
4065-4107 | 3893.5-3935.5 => 1.53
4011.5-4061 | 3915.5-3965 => 1.80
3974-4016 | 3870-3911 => 1.52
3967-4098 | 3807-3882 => 1.92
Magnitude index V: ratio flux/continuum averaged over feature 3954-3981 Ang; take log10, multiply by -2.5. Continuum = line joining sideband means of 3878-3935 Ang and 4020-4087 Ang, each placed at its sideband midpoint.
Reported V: 0.31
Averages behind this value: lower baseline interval 25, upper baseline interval 38.2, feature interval 22.9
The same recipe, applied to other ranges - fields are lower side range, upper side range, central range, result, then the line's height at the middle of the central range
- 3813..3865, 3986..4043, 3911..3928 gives 0.050 mag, 28.9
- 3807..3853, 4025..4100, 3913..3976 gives 0.261 mag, 28.7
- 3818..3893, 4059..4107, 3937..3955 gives 0.107 mag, 26.9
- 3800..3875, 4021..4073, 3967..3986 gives 0.243 mag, 32.3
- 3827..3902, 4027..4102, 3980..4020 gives -0.171 mag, 32.5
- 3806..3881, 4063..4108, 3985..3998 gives -0.195 mag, 30.5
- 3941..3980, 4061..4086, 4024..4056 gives -0.193 mag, 32.8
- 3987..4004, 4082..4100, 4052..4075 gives 0.047 mag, 38.2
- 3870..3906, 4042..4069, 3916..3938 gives 0.258 mag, 27.2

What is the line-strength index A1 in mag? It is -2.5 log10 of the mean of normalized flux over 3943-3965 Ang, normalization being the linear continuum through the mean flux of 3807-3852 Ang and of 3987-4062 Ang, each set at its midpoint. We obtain 0.22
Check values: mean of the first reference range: 19.5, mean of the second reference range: 39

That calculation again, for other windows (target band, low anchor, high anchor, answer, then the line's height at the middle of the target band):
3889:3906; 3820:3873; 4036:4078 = -0.09 mag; 24.3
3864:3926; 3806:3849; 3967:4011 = -0.05 mag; 24.7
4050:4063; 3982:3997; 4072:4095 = 0.04 mag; 38.4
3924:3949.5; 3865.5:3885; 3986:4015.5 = 0.49 mag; 30.5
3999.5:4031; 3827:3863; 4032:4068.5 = -0.15 mag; 34.9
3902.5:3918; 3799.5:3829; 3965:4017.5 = -0.07 mag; 27.9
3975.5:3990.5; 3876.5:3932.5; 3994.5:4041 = 0.06 mag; 35.5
